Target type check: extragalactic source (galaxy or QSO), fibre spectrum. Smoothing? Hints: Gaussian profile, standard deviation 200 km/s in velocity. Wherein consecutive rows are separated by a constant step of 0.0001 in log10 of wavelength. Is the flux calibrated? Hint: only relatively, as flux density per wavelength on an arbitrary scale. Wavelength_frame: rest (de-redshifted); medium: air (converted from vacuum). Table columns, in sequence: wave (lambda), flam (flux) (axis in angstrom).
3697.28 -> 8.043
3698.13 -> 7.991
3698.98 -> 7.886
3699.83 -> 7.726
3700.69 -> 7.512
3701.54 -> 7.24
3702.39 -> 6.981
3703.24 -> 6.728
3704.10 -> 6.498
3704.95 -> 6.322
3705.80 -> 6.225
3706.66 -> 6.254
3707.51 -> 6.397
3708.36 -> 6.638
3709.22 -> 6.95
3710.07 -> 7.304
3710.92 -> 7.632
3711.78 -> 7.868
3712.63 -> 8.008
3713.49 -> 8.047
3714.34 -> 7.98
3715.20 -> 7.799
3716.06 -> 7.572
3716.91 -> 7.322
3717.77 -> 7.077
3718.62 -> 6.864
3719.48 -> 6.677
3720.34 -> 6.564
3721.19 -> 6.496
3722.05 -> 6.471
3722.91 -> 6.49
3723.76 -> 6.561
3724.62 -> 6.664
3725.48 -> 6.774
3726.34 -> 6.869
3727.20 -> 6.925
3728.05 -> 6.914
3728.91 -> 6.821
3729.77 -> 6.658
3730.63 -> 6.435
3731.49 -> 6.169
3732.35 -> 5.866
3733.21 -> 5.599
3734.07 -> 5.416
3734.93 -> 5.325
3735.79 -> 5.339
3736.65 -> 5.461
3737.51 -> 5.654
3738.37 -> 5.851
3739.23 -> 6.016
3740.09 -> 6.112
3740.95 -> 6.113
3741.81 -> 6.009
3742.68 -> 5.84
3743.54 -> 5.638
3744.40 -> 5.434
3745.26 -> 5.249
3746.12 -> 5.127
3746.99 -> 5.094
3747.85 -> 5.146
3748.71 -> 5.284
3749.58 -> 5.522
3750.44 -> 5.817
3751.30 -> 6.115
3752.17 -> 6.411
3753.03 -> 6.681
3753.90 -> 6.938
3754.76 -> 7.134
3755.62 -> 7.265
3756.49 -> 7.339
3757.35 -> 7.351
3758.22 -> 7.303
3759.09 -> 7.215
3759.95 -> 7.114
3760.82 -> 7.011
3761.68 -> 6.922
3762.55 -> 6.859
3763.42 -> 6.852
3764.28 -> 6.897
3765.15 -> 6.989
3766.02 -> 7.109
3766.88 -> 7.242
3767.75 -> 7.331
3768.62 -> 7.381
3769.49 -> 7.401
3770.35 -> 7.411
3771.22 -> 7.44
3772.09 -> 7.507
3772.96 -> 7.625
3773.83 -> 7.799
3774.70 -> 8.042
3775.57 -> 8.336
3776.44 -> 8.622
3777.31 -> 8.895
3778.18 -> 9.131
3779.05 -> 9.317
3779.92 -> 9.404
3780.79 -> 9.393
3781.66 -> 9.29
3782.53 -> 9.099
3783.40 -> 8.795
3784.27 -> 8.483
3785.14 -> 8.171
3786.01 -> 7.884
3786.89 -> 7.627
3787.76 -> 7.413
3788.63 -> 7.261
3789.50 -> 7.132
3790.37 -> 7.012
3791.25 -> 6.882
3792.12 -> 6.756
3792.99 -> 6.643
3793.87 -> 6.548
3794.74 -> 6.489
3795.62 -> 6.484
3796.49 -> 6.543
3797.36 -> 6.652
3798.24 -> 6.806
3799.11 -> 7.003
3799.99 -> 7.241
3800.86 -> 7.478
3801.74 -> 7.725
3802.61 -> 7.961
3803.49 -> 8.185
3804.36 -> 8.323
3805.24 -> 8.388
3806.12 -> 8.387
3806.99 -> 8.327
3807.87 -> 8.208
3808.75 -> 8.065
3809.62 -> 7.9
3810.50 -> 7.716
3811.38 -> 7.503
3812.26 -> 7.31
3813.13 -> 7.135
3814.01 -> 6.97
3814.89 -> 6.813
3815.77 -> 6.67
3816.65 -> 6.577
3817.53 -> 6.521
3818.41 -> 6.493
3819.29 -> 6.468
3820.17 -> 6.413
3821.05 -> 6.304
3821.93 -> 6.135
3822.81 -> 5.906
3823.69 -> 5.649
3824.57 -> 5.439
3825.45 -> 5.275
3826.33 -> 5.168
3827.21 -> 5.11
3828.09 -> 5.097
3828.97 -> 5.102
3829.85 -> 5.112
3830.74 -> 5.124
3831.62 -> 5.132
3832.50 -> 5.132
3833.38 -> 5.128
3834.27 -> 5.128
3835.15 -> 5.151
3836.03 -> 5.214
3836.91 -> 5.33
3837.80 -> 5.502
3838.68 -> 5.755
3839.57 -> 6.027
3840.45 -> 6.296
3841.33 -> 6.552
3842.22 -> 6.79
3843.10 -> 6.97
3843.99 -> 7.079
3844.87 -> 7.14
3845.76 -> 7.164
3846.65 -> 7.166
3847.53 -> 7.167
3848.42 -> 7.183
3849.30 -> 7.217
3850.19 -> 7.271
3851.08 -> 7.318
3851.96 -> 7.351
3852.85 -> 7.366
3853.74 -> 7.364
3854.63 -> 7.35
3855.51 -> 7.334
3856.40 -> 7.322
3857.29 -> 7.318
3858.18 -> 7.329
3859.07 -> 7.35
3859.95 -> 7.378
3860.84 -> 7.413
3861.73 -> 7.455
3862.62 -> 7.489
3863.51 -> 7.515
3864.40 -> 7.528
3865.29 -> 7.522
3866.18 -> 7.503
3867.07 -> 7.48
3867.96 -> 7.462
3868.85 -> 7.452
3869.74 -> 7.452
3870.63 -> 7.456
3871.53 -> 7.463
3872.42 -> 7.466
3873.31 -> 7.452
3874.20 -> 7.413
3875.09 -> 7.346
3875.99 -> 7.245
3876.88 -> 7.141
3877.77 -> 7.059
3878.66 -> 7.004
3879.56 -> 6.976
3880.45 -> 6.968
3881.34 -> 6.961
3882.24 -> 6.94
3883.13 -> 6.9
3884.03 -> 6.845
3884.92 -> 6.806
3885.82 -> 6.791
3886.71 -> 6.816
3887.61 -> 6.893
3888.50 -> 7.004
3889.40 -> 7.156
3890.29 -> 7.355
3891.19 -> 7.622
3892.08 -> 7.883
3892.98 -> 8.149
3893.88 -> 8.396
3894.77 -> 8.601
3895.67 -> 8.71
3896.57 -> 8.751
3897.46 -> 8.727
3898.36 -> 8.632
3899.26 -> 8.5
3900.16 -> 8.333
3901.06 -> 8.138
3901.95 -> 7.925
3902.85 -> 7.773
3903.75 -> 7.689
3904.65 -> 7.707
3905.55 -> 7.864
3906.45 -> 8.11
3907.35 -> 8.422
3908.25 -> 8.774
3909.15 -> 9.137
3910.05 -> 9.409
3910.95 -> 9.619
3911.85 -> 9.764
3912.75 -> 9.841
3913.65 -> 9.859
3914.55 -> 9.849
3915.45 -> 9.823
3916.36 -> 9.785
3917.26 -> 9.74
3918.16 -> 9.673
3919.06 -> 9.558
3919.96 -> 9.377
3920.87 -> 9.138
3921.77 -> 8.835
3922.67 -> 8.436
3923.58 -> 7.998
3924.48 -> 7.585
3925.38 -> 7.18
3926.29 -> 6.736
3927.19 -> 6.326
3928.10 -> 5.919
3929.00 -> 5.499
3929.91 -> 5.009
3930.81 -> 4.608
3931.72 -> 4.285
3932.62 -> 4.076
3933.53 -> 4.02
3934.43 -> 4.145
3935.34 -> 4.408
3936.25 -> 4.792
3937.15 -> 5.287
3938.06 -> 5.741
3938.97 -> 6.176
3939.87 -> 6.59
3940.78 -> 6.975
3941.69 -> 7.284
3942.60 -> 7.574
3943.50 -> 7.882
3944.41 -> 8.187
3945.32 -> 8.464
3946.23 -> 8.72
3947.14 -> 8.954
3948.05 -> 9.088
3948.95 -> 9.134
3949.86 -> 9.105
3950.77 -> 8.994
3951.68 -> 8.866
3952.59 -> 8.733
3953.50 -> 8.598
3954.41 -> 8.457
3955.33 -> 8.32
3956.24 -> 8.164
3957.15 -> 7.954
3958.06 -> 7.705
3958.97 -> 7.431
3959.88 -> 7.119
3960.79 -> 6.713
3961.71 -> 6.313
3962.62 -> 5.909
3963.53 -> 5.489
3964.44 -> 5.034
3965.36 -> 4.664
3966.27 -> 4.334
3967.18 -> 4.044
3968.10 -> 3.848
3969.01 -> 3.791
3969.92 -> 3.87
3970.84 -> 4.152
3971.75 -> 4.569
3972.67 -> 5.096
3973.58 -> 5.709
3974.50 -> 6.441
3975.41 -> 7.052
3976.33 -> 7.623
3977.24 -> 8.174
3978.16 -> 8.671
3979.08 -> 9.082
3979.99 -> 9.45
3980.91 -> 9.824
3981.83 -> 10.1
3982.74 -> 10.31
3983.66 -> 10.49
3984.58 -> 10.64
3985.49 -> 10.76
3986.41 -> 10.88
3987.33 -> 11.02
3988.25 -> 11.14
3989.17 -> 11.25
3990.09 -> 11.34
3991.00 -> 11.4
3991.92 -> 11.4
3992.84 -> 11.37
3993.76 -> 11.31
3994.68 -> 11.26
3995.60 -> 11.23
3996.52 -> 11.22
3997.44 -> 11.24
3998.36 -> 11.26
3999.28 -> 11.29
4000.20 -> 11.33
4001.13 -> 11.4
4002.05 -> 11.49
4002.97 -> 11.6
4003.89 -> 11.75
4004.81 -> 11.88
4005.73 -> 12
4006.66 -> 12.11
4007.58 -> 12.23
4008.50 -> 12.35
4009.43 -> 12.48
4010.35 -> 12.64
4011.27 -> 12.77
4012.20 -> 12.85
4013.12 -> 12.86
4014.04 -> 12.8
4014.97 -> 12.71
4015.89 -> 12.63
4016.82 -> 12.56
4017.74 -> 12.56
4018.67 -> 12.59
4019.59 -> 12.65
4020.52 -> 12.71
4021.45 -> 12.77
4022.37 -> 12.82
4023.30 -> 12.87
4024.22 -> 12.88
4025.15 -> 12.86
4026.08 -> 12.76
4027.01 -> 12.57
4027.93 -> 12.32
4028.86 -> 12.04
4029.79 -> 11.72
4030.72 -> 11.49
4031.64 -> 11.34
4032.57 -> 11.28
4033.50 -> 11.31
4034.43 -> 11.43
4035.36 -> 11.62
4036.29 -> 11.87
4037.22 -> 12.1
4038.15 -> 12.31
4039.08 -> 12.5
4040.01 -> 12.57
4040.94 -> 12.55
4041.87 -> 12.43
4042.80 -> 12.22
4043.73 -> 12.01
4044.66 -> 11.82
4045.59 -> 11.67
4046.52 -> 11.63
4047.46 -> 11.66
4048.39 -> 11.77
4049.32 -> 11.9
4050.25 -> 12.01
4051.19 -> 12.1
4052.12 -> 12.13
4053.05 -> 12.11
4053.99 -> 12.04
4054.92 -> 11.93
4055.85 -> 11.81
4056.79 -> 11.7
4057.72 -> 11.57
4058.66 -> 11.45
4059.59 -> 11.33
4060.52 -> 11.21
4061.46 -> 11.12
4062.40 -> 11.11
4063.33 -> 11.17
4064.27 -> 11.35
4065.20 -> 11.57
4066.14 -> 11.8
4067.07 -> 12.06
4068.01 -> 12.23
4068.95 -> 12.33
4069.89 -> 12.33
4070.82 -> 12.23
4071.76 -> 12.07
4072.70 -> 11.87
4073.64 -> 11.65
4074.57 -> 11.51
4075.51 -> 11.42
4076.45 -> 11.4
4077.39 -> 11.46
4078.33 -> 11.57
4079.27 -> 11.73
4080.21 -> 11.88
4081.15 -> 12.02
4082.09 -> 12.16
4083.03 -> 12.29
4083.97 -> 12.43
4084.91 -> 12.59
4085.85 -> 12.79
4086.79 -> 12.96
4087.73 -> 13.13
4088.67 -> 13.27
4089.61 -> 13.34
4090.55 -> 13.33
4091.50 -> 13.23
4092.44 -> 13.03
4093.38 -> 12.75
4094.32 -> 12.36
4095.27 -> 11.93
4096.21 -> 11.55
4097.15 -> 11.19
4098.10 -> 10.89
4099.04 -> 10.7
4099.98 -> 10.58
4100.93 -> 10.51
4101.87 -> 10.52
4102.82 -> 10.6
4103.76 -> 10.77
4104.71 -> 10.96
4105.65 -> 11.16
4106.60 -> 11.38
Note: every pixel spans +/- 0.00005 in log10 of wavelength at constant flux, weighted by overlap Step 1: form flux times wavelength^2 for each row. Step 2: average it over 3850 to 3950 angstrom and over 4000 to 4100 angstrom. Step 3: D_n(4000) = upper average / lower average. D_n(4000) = 1.7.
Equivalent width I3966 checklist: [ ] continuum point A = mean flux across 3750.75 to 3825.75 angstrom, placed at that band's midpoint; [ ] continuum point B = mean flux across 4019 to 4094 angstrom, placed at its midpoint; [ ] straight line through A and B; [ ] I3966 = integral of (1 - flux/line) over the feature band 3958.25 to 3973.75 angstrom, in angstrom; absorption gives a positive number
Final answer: 7.8 angstrom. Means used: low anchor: 7.35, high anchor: 12.1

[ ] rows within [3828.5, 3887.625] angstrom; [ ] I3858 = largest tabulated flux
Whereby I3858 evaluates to 7.528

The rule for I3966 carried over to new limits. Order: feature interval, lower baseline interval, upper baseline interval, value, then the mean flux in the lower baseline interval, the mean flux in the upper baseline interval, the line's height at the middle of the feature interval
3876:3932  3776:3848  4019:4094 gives 6.2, 6.94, 12.1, 8.88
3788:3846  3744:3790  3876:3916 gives 7.8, 7.32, 8.03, 7.6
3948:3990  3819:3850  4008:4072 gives 9.6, 5.97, 12.1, 9.98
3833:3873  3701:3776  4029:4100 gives 7.4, 6.68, 11.9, 8.53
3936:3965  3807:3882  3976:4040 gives 7.0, 6.76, 11.6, 9.9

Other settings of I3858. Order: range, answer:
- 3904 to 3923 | 9.859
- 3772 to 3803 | 9.404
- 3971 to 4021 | 12.86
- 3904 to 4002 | 11.4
